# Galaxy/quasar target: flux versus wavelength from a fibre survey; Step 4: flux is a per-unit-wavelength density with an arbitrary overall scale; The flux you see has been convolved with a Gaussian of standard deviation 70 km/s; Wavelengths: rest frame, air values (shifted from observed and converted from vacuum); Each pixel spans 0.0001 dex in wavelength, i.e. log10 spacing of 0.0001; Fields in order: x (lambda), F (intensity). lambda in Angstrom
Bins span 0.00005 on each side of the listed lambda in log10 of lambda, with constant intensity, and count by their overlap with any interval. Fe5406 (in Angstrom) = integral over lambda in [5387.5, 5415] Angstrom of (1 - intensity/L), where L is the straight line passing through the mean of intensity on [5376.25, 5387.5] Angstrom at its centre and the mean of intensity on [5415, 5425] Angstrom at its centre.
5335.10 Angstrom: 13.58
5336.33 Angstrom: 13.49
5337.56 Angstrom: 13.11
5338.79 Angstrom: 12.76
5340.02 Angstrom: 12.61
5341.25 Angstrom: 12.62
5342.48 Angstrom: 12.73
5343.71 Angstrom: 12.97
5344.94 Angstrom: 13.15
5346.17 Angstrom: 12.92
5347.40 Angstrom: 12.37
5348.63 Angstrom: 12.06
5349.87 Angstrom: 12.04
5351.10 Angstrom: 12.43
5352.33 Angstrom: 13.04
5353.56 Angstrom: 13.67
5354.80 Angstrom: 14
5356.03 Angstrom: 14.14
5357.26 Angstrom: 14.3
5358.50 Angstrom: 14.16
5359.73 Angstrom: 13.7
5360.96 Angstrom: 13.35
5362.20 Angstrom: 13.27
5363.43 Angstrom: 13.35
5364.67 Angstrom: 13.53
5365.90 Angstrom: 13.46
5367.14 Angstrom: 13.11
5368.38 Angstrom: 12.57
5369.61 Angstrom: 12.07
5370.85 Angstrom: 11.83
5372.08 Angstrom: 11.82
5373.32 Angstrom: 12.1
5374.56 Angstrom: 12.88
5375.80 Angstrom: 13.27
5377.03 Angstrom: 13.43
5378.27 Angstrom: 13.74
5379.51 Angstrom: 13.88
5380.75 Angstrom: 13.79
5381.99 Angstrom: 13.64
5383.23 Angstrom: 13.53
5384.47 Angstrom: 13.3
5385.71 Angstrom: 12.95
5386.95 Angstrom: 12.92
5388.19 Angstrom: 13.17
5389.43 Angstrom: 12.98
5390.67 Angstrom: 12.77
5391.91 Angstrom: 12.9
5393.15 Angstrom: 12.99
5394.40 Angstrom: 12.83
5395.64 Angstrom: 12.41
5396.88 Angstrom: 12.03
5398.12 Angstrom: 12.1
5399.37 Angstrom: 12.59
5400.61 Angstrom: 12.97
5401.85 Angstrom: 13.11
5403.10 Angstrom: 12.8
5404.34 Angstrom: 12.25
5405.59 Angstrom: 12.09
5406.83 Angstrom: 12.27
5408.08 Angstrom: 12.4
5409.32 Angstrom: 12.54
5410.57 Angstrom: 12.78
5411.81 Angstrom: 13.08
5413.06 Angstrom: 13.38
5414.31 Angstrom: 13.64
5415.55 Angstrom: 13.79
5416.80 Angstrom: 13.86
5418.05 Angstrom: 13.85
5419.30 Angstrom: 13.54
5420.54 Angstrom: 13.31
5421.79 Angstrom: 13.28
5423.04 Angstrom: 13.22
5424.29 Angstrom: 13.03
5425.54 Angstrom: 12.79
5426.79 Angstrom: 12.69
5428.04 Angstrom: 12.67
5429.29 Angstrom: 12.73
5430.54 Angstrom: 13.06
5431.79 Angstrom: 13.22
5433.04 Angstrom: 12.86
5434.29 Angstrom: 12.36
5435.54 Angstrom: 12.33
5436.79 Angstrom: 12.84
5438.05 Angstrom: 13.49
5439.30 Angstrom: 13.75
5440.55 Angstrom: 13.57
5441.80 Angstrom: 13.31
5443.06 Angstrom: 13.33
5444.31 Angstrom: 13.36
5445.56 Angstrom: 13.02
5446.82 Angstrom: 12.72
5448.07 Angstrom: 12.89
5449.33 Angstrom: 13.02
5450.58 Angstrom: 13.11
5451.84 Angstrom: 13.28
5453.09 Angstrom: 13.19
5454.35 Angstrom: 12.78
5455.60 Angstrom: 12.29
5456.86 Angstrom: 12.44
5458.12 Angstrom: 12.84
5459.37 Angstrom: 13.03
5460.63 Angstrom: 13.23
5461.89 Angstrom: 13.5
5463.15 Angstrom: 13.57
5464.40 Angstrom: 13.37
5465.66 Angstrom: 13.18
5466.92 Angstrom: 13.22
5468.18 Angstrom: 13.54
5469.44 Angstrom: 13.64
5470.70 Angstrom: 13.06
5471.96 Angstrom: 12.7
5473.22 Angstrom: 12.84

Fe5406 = 1.50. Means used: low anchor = 13.5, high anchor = 13.5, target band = 12.7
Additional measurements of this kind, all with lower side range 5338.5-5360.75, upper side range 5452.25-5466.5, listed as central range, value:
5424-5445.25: 0.06 Angstrom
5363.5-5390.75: 0.09 Angstrom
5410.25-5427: -0.33 Angstrom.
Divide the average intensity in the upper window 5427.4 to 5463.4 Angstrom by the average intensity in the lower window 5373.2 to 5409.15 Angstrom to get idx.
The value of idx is 1.01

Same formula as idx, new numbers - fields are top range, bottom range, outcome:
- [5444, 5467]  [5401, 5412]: 1.04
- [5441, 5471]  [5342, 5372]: 1.00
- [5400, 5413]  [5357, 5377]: 0.97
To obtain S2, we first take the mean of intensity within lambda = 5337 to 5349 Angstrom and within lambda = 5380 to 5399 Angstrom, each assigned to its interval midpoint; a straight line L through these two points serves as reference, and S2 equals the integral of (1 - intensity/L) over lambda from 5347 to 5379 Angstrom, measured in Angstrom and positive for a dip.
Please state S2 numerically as -0.6 Angstrom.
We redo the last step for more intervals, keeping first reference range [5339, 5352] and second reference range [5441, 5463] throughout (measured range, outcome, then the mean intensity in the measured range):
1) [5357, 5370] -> -0.7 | 13.3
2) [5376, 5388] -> -0.7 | 13.4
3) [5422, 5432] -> 0.0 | 12.9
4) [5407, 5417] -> -0.2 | 13.1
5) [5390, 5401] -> 0.2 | 12.6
